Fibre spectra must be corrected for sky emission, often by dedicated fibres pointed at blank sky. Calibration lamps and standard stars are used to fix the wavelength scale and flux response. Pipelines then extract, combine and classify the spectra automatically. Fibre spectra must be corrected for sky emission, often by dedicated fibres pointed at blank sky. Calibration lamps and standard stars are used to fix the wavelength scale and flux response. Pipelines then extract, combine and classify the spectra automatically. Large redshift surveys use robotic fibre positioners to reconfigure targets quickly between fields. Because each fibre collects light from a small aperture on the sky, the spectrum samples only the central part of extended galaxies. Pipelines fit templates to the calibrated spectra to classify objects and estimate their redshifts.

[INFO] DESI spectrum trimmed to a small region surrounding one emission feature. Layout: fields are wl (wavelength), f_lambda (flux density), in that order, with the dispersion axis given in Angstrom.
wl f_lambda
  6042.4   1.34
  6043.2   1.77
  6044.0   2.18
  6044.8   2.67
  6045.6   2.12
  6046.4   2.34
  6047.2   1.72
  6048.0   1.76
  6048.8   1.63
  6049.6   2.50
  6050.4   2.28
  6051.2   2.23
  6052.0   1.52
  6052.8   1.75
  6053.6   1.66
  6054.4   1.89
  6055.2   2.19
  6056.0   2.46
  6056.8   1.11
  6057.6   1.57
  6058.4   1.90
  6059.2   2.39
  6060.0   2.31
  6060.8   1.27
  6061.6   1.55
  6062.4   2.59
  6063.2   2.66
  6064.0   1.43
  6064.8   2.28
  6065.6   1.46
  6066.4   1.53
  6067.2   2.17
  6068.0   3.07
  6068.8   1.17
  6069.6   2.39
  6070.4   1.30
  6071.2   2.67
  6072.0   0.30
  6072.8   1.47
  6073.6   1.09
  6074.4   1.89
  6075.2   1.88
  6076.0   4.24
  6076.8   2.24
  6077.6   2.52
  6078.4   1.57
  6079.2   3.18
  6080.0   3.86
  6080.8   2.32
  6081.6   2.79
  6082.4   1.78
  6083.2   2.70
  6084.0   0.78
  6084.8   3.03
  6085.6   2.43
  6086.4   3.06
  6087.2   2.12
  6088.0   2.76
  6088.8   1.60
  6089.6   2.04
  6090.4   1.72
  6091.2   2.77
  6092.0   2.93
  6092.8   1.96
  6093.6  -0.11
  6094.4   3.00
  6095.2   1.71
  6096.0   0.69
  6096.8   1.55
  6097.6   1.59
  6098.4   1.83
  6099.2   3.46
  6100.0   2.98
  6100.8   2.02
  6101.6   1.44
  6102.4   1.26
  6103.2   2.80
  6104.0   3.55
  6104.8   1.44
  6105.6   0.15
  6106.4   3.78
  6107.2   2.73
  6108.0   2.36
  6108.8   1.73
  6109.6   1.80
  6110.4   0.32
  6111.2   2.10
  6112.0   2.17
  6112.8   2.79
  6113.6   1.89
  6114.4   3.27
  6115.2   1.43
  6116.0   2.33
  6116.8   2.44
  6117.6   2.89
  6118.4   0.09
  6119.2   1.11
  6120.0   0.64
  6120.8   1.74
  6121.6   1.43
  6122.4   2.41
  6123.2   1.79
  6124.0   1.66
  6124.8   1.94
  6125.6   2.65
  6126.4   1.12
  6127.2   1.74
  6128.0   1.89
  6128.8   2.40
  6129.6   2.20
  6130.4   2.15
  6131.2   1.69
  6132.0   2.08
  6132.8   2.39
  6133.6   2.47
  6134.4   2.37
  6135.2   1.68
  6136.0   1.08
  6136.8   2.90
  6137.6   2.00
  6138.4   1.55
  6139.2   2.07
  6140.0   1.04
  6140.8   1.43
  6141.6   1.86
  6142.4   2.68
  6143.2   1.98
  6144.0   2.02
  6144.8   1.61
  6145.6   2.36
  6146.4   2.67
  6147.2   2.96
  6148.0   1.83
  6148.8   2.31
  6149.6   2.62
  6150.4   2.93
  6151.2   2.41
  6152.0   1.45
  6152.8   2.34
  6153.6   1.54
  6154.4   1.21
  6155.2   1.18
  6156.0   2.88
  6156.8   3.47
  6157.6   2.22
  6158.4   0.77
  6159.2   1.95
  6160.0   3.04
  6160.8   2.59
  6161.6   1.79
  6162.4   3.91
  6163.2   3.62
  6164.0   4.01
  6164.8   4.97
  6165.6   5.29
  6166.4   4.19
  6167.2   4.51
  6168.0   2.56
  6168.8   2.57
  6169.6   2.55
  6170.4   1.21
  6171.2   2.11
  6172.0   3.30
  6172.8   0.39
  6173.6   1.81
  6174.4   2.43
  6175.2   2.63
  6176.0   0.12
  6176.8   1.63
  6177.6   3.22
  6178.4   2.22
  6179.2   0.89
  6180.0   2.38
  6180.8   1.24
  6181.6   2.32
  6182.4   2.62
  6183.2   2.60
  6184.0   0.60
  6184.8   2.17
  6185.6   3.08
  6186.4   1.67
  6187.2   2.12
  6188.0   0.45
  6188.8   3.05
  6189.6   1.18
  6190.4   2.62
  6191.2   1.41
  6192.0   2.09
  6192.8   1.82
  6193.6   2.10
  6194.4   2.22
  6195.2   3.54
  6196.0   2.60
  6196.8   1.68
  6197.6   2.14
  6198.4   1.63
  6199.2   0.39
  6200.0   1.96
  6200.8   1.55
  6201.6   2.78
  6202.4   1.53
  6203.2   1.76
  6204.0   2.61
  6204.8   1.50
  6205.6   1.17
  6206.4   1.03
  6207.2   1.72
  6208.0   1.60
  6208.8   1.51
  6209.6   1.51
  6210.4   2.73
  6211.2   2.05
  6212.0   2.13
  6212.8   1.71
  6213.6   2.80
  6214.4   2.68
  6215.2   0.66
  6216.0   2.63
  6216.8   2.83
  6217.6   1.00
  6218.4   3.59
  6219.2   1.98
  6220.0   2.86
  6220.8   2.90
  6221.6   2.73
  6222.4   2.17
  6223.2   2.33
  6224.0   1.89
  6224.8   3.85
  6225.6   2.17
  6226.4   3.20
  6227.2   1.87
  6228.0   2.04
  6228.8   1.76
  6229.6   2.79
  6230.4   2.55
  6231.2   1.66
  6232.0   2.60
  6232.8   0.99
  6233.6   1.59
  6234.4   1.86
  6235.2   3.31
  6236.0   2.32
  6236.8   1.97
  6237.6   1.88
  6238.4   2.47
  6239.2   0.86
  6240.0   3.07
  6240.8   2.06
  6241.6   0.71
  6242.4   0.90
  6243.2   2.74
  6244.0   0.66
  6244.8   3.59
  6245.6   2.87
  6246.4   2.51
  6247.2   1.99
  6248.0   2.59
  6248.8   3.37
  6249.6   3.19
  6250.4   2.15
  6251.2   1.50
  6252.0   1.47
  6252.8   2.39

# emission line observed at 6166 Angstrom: H-beta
